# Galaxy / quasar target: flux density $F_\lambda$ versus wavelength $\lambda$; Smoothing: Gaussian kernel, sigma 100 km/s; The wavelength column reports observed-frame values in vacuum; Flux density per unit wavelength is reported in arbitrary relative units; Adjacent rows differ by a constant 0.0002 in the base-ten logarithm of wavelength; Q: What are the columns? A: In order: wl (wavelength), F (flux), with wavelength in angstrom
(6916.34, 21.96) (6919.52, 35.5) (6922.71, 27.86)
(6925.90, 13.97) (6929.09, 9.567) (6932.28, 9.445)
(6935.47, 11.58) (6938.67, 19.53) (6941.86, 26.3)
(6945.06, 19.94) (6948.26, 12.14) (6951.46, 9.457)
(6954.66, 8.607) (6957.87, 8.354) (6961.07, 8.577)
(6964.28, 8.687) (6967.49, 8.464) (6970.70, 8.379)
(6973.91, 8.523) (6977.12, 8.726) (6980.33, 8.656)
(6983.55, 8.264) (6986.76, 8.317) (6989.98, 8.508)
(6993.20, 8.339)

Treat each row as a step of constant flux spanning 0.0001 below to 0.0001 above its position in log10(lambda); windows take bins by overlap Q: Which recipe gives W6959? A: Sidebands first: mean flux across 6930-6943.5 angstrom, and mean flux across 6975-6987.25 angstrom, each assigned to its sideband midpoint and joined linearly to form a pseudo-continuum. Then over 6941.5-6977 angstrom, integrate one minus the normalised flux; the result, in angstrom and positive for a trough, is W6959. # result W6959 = 4.8 angstrom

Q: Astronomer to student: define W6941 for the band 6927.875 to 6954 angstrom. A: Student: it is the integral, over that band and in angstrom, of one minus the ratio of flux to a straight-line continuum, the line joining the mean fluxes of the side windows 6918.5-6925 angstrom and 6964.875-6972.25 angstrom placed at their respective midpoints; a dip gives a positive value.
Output 7.3 angstrom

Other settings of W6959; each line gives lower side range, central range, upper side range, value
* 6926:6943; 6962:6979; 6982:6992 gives 2.98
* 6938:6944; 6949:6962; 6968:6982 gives 6.10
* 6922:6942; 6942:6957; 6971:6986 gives -0.46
